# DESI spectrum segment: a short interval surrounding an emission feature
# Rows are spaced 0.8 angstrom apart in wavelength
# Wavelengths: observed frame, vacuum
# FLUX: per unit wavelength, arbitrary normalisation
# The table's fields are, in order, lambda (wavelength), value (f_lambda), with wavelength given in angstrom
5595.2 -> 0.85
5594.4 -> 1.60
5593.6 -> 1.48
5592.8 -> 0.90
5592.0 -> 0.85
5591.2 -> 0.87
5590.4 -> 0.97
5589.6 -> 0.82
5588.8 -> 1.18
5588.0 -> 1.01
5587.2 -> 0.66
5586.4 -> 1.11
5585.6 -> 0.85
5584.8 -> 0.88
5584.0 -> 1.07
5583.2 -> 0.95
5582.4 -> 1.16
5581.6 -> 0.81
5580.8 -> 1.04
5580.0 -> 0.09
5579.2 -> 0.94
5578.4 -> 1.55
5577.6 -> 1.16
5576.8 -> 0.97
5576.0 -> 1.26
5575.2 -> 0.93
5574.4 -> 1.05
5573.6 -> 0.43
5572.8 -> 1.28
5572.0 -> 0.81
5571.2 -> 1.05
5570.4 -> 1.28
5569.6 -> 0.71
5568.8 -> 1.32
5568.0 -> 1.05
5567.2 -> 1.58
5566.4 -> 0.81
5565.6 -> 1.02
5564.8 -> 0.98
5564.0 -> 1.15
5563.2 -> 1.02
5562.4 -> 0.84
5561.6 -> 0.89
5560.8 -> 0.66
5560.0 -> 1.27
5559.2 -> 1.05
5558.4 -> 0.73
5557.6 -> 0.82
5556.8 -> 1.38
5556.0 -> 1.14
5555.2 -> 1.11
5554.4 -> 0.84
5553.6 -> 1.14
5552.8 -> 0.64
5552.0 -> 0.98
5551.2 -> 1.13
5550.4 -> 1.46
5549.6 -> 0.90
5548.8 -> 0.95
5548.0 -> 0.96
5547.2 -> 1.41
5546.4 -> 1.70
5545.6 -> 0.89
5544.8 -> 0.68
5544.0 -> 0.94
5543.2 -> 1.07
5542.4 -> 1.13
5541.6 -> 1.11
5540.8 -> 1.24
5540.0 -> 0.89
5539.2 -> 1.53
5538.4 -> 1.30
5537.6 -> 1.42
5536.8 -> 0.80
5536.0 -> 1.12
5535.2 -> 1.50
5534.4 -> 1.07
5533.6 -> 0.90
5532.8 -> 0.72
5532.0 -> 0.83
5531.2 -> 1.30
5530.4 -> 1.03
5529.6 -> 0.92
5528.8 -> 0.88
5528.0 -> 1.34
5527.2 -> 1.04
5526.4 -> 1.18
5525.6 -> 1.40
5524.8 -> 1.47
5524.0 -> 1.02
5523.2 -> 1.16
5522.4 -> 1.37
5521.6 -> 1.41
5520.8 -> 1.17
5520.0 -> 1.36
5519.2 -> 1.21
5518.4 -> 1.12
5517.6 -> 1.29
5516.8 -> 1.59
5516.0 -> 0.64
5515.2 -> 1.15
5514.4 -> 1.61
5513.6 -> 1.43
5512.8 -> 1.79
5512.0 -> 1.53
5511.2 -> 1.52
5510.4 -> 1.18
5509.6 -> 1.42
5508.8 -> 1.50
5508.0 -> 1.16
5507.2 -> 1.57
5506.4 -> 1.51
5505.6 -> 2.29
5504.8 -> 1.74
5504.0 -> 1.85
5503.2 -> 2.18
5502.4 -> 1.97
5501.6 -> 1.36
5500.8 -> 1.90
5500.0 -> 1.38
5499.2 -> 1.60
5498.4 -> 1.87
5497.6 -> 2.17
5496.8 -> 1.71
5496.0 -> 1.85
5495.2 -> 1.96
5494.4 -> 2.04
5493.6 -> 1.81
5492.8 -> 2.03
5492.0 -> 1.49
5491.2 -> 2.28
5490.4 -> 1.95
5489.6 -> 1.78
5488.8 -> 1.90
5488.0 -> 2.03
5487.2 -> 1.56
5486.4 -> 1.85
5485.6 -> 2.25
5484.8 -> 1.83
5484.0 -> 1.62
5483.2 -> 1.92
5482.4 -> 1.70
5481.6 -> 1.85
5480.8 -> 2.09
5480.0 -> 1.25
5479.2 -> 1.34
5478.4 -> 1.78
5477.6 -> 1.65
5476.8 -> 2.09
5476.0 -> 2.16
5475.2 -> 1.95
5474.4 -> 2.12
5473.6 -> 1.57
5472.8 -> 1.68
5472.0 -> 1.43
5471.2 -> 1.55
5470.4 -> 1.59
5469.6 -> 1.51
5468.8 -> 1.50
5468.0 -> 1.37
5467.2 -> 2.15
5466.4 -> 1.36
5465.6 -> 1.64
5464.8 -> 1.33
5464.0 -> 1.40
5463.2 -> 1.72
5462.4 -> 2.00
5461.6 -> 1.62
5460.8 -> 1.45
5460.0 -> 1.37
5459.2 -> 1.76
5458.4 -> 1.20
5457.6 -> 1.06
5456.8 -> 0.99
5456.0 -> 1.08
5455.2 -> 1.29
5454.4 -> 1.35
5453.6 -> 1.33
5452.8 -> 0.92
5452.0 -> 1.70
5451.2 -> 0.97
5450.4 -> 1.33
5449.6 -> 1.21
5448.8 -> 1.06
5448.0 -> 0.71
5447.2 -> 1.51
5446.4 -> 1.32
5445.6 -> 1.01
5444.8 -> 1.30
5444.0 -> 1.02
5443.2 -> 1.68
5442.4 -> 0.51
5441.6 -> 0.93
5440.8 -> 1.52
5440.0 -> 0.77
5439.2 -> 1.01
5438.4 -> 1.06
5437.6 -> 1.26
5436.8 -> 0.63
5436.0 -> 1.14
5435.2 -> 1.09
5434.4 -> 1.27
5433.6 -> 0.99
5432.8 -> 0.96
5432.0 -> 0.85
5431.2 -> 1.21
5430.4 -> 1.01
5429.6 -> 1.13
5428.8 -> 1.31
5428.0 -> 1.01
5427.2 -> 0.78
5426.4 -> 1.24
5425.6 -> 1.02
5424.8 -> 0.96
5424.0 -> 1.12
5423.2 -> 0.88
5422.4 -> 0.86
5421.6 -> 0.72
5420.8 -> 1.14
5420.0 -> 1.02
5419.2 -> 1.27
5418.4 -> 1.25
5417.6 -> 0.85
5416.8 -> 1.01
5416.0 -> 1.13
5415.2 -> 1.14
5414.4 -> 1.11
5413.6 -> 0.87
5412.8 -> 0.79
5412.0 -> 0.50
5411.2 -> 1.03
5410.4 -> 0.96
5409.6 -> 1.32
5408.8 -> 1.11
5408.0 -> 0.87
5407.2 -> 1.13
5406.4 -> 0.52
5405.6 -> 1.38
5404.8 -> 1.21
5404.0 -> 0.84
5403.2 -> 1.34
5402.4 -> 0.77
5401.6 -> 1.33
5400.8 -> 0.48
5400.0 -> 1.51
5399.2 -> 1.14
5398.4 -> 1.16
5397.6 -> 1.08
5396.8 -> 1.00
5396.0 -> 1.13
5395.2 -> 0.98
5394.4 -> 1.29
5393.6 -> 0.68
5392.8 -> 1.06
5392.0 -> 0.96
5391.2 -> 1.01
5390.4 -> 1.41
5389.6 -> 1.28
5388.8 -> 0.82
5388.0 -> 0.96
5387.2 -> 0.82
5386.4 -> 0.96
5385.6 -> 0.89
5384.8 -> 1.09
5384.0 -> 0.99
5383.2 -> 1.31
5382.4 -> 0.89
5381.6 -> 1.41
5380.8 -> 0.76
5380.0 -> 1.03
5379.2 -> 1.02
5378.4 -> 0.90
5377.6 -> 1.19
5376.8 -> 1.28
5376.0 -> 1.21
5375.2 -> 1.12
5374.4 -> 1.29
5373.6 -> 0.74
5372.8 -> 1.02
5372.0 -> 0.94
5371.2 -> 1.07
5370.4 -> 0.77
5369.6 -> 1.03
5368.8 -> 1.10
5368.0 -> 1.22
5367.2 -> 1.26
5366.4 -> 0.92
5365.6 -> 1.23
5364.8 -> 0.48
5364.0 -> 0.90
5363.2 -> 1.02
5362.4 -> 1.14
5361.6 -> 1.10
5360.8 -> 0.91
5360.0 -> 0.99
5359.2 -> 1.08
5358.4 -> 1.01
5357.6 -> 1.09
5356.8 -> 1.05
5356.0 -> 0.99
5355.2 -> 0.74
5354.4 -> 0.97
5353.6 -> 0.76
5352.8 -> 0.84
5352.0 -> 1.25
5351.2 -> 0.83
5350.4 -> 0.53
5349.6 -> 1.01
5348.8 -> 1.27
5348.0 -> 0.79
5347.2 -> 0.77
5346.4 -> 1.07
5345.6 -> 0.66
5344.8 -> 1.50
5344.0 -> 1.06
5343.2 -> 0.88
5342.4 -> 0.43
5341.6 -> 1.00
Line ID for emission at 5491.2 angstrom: Mg II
